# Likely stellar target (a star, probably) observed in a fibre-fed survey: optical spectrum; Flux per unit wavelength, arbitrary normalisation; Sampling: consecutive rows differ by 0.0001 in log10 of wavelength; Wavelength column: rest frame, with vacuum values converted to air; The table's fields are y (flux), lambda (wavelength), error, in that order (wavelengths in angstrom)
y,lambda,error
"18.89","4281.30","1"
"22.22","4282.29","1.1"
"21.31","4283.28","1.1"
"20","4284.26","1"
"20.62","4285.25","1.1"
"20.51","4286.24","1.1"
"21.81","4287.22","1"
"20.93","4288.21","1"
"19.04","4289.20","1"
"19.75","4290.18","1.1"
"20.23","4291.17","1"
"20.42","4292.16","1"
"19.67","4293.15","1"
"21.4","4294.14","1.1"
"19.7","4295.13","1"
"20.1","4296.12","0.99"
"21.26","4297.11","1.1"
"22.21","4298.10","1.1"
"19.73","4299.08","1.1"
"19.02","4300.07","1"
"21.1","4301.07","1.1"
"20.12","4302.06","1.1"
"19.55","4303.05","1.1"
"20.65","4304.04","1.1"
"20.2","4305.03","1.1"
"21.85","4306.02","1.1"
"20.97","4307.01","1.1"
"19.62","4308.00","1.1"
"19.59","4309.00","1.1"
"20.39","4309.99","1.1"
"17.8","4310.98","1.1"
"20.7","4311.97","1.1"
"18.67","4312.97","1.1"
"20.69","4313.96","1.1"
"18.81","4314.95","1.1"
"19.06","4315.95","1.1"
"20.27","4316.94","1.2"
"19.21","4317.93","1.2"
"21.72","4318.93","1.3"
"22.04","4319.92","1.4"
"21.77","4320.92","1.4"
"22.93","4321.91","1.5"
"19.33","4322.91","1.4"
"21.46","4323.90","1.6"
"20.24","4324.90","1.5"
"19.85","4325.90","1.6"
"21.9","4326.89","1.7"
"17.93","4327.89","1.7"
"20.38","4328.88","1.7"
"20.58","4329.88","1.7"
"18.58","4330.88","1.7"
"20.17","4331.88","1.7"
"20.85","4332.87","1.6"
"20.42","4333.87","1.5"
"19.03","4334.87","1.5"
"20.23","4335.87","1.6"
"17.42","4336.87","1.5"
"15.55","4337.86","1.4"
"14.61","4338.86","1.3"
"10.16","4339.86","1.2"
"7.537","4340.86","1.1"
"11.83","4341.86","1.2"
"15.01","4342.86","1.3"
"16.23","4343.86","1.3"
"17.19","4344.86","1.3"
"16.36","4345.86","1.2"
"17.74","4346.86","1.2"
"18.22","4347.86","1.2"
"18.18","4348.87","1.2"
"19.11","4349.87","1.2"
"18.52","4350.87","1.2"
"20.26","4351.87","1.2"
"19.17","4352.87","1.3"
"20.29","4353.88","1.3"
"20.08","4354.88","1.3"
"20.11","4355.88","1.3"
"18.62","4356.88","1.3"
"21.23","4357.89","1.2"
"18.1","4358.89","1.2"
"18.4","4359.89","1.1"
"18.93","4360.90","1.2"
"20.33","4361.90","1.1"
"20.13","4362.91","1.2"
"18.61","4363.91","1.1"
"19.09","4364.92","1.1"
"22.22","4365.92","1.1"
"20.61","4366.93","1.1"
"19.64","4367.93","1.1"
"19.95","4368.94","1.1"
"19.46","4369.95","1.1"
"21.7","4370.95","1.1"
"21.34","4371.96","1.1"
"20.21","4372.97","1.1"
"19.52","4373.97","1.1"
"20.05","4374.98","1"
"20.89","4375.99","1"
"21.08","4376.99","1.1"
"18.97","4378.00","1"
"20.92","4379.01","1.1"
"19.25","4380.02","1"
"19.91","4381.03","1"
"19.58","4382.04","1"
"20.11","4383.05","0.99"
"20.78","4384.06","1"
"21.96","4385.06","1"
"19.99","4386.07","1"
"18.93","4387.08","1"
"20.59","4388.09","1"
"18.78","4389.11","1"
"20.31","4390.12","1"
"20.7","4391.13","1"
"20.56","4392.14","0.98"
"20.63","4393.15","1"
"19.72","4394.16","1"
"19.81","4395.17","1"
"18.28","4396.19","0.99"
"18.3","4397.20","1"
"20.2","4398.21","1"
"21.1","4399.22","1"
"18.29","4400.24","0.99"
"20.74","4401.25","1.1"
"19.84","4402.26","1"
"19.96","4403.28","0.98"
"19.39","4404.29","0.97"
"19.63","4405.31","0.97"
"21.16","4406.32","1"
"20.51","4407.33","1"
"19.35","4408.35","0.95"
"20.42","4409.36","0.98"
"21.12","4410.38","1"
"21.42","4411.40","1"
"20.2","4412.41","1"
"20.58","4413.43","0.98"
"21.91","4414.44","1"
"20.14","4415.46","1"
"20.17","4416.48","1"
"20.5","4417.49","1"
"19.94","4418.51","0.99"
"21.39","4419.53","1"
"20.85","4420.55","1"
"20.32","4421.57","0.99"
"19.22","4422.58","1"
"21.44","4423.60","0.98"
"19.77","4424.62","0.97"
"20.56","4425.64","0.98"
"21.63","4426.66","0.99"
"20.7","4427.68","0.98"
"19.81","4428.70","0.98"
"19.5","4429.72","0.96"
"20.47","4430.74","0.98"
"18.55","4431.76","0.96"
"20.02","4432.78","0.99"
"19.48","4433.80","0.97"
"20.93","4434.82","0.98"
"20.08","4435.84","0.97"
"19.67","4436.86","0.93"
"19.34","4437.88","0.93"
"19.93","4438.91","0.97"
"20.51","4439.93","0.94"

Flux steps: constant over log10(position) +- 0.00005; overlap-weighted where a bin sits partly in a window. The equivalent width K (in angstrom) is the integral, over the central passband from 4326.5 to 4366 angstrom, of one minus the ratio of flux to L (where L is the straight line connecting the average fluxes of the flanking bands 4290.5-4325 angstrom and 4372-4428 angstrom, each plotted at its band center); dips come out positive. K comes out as 4.1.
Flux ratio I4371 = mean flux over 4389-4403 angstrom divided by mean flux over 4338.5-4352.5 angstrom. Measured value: 1.3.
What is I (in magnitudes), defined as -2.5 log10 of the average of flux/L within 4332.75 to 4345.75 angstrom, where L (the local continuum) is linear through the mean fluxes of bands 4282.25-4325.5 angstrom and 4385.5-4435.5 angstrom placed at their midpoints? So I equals 0.28 mag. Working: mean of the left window 20.4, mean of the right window 20.2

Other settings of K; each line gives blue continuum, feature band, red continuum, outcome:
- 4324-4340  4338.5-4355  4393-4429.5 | 2.3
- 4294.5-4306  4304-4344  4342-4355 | 0.6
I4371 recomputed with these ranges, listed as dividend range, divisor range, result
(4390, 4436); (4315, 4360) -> 1.09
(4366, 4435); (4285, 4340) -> 1.01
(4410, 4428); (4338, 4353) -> 1.30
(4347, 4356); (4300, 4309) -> 0.95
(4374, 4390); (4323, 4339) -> 1.03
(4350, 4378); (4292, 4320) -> 0.99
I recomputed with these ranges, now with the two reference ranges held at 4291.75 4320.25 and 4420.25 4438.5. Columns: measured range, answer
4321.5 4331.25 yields -0.01 mag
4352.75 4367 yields 0.03 mag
